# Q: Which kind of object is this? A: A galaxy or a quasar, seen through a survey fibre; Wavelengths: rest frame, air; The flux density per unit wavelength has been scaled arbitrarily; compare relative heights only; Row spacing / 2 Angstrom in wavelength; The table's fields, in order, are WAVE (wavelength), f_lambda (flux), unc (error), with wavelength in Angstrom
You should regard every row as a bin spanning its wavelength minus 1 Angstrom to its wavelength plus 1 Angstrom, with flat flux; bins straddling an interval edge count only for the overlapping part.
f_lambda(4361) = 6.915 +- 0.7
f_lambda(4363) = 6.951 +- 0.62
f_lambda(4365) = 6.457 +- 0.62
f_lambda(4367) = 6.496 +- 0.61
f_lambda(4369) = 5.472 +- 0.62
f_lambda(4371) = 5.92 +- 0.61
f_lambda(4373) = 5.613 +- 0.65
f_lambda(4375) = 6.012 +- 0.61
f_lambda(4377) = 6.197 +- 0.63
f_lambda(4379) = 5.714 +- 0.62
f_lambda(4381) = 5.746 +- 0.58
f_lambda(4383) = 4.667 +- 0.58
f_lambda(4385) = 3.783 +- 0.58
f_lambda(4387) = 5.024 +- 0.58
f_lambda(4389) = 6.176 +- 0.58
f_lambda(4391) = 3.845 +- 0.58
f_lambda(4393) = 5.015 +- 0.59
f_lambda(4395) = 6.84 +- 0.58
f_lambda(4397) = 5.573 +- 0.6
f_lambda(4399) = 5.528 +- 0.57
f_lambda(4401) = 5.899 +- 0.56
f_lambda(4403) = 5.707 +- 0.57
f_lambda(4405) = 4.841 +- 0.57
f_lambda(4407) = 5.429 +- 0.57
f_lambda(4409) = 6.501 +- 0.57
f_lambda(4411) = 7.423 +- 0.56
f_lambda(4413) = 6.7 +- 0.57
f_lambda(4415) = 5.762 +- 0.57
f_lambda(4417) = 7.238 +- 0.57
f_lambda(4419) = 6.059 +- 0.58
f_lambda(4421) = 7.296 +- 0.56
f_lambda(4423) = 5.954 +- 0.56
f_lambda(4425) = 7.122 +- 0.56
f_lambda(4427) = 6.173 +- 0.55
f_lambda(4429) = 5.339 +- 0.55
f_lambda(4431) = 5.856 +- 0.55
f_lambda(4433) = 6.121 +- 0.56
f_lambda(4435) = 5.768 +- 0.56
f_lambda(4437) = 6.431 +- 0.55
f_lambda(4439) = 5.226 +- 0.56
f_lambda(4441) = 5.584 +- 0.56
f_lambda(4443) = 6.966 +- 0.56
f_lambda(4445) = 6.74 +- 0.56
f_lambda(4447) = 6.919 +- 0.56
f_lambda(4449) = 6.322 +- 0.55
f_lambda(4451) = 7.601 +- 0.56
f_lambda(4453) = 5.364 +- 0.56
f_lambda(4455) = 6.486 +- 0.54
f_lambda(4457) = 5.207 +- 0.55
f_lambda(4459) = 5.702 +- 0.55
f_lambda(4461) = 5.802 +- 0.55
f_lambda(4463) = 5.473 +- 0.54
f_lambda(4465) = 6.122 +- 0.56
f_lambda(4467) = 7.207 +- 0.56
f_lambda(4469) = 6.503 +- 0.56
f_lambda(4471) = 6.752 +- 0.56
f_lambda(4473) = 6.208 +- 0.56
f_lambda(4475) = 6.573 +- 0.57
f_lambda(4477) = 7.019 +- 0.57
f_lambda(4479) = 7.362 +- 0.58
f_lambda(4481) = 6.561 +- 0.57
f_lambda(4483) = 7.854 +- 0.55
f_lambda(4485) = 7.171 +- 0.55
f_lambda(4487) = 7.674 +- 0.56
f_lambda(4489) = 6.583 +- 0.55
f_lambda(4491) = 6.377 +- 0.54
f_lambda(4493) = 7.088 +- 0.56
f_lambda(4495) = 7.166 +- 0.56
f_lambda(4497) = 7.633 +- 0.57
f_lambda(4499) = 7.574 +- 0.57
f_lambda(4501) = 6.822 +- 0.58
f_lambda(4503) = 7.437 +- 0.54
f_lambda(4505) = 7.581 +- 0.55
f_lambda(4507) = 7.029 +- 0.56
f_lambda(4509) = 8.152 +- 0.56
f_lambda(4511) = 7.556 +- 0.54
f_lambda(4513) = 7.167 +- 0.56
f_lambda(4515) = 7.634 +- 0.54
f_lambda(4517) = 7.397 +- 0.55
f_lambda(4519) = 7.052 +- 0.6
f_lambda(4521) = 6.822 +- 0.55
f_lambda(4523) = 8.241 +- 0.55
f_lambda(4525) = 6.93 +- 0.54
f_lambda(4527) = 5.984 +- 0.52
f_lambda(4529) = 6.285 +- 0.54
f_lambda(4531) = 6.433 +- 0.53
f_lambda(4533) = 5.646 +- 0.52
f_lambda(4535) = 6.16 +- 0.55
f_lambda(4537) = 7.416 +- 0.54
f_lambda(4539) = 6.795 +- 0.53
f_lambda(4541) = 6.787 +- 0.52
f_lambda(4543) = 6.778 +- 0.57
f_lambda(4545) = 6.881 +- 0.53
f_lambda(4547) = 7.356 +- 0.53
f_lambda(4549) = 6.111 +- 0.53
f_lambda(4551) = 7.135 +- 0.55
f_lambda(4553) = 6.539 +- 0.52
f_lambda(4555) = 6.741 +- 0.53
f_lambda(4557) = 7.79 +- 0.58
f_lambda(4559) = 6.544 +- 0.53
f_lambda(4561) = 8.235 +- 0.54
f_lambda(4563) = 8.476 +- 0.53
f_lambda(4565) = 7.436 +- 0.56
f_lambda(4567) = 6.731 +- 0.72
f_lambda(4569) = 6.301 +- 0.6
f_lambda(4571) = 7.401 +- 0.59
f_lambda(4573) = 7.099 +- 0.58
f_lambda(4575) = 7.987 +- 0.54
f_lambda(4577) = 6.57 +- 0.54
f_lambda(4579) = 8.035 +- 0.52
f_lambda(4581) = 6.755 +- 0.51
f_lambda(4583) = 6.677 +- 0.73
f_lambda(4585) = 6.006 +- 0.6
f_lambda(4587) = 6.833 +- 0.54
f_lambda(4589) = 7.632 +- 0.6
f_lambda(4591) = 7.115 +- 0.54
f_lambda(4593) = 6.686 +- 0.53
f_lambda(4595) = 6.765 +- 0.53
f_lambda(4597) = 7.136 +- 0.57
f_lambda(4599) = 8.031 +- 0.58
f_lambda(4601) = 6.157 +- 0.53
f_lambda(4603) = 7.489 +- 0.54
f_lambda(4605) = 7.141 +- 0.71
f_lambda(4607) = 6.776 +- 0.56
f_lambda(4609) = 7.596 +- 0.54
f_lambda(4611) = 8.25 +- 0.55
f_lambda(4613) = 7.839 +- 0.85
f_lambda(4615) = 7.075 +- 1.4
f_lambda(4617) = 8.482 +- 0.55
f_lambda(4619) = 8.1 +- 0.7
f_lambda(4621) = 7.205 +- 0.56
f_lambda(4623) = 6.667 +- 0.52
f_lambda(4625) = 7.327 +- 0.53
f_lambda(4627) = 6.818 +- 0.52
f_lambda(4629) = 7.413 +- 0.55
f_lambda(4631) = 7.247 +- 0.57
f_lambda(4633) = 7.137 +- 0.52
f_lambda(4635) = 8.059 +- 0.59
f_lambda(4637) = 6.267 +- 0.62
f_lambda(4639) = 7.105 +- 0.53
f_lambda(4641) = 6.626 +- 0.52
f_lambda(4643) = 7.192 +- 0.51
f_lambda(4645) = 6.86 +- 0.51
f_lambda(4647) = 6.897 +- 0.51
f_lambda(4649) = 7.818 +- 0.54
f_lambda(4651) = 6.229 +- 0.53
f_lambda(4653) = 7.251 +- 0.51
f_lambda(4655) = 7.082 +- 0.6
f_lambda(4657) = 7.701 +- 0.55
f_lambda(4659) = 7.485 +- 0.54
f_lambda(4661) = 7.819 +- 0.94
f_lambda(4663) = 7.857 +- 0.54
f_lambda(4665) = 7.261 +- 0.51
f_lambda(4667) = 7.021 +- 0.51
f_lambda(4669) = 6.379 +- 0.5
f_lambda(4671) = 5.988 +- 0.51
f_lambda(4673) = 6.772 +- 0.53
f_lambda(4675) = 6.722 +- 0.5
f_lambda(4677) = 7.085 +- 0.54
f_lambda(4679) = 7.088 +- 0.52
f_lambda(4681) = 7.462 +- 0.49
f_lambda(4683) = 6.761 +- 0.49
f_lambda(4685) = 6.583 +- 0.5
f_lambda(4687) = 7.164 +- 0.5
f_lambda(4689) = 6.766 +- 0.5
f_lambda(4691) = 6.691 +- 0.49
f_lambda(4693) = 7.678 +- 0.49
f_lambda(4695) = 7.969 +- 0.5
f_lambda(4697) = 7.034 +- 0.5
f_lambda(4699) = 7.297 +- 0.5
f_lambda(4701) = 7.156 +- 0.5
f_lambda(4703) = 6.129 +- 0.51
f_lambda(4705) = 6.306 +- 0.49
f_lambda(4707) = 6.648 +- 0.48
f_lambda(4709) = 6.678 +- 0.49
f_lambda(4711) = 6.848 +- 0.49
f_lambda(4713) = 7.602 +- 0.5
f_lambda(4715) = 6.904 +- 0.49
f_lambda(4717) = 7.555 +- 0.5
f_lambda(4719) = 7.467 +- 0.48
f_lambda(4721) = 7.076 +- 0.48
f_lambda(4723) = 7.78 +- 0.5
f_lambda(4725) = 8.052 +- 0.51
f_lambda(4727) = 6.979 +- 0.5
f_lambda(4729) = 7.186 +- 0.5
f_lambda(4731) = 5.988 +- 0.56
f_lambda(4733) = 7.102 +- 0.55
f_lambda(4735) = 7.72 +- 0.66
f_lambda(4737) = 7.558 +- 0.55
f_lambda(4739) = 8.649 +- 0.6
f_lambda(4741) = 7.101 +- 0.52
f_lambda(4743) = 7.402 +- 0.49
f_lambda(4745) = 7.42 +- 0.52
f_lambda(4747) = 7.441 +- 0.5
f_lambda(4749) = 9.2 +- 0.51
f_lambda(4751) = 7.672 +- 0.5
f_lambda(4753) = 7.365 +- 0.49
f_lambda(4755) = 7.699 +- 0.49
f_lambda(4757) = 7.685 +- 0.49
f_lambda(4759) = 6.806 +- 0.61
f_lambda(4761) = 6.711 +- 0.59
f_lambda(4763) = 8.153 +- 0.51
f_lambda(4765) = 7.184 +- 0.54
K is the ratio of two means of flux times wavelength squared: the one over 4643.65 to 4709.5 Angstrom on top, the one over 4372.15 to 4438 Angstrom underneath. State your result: 1.35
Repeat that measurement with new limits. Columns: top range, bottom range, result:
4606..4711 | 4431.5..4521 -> 1.14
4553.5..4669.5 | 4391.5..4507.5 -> 1.20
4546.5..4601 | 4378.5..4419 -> 1.35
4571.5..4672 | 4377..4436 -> 1.35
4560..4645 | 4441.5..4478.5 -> 1.21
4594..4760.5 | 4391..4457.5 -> 1.32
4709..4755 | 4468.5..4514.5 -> 1.16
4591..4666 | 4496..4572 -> 1.07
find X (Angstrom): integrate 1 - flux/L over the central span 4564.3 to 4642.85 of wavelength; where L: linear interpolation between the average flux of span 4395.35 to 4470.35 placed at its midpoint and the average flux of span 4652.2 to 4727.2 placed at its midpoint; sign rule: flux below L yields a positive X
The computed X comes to -4.4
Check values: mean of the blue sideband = 6.17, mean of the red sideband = 7.11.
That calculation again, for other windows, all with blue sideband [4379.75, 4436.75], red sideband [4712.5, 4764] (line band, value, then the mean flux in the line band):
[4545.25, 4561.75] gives -1.18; 7.03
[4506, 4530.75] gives -3.03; 7.16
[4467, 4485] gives -2.08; 6.89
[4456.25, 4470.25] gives 0.20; 6.03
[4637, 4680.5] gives 0.20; 7.05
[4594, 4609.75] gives -0.77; 7.13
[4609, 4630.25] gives -1.96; 7.52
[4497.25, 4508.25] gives -1.78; 7.33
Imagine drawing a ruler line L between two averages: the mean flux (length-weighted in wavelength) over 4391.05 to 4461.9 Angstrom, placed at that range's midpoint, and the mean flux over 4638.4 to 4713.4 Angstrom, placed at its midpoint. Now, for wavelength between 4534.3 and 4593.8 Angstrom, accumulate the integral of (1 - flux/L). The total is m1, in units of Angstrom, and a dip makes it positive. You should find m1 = -3.89 Angstrom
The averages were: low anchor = 6.1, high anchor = 7.02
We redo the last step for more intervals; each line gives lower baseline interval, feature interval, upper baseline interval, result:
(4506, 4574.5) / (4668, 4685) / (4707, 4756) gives 1.3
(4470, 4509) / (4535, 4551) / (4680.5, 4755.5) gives 0.7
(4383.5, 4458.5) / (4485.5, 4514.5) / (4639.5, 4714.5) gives -4.5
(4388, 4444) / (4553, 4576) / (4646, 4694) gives -2.3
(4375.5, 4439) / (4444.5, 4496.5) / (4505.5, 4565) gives -1.4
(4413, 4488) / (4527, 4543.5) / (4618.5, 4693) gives 0.5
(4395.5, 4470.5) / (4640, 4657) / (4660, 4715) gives -0.4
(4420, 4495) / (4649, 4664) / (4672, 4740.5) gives -0.8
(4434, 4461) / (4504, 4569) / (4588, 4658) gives -3.3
